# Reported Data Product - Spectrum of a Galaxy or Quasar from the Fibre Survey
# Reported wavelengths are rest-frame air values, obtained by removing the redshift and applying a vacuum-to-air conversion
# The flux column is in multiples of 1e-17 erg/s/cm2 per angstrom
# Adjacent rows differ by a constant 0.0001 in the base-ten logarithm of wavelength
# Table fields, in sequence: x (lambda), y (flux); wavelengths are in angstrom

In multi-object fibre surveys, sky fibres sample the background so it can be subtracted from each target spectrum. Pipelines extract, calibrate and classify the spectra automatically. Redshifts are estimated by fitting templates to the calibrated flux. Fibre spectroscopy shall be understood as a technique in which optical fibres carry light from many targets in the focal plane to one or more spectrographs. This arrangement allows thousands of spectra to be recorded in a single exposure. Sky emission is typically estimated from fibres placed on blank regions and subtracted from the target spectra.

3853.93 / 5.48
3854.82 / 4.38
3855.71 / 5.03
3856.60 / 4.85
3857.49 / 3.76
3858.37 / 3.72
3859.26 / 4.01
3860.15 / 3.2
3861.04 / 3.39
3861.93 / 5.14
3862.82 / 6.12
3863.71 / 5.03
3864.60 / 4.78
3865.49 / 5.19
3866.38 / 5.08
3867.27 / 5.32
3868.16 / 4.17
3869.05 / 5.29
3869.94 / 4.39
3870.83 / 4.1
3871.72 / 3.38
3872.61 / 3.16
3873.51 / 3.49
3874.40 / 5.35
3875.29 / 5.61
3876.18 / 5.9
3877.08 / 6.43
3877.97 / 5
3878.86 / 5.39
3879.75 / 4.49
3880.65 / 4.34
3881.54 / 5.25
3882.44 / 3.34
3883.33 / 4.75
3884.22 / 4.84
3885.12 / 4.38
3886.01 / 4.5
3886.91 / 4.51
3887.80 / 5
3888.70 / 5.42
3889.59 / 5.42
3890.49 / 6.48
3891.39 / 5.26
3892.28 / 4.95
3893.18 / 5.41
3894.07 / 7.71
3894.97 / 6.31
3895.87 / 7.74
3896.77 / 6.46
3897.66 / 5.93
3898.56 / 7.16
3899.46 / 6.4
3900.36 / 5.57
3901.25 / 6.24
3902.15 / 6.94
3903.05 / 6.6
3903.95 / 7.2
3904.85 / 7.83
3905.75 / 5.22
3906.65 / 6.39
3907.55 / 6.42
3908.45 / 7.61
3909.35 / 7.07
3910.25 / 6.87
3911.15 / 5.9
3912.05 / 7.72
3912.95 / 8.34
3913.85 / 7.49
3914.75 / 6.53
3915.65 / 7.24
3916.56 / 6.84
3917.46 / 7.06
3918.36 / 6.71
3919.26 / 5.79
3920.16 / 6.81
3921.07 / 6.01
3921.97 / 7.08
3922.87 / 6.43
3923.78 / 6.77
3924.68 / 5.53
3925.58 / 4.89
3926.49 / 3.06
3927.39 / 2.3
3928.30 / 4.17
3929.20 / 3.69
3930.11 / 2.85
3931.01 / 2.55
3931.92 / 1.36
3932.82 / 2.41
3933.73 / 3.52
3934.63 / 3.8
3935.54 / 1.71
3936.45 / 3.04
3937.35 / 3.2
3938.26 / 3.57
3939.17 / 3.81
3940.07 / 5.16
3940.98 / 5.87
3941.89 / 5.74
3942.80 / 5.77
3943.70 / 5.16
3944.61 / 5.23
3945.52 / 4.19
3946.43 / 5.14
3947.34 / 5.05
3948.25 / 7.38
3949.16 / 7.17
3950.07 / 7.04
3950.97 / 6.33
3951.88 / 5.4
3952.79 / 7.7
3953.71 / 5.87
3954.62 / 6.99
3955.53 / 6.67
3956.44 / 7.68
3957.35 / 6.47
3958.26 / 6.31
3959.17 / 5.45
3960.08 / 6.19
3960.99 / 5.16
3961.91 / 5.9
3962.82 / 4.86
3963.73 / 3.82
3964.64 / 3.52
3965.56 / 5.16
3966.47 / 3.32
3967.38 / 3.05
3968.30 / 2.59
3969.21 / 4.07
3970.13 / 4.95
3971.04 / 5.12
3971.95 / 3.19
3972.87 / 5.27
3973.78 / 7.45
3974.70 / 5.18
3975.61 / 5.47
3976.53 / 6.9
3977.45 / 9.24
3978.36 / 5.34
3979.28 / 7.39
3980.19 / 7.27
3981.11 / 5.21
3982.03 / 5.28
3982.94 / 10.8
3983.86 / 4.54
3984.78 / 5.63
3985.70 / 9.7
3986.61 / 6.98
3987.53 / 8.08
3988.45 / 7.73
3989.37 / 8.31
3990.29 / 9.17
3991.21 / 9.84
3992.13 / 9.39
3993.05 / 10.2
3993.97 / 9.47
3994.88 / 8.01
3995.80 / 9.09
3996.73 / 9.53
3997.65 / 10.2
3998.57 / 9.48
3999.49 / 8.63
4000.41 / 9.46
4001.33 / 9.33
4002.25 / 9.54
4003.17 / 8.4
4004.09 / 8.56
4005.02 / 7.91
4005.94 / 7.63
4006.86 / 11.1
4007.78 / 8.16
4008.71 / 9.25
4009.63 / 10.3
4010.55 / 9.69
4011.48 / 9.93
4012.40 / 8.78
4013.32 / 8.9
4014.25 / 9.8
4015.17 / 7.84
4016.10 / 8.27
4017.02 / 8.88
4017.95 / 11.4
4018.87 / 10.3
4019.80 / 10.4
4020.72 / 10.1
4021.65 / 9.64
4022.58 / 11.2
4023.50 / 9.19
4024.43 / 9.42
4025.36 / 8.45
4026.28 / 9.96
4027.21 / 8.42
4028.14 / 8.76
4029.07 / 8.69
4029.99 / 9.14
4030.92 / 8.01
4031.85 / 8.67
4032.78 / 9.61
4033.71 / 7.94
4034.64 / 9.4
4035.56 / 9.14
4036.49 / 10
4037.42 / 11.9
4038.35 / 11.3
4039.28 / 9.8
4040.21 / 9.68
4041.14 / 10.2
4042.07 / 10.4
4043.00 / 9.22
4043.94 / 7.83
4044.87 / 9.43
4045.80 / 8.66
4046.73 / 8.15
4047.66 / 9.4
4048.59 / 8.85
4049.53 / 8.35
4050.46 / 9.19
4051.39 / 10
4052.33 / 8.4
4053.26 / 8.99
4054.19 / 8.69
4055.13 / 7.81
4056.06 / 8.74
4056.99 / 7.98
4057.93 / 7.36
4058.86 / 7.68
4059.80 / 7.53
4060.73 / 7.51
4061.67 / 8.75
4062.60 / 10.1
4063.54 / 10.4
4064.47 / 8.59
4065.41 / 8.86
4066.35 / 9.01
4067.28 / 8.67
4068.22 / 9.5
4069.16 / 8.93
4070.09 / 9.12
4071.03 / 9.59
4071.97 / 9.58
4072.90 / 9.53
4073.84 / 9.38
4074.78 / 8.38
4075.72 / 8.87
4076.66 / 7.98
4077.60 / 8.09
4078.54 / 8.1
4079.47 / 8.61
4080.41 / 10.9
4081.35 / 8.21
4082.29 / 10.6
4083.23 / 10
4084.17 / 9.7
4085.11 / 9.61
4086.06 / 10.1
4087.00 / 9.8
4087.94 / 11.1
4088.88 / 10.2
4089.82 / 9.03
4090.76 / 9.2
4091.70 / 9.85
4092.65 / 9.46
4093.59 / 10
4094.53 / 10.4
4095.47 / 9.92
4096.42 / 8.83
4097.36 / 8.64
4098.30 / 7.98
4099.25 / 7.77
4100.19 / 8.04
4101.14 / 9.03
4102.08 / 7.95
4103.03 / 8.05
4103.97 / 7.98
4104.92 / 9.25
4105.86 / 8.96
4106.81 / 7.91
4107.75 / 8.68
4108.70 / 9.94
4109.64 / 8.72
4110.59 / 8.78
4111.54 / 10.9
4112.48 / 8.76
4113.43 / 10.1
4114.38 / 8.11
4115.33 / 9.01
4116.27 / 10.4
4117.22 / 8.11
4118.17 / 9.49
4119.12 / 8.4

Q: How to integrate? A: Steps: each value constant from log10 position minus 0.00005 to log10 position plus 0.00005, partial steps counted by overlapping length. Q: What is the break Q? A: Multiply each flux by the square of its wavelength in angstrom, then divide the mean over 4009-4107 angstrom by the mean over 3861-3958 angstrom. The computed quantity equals 1.81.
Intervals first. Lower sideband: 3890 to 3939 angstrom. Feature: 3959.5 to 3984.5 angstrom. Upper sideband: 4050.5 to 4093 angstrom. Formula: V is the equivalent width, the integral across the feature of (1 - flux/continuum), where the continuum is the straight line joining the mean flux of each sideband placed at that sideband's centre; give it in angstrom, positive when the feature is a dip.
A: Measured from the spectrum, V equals 5.37 angstrom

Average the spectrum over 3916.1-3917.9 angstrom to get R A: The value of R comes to 6.92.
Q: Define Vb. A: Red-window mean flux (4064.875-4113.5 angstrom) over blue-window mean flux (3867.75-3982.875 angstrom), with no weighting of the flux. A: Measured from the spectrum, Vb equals 1.68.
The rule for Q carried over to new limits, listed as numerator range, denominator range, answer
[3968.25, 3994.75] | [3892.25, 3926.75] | 1.10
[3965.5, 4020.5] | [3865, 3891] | 1.73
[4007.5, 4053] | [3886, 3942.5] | 1.79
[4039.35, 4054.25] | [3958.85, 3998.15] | 1.43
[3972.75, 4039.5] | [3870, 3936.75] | 1.70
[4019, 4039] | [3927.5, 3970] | 2.07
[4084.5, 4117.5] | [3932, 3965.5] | 1.90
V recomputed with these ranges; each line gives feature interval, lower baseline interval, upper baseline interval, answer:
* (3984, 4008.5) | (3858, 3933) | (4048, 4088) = -4.15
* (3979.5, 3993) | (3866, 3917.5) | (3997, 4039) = 1.10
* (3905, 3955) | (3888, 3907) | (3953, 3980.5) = 4.23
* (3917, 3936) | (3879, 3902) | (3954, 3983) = 3.63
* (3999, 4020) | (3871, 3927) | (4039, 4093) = -3.17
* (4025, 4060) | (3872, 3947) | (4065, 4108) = -3.55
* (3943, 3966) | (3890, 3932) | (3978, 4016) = 4.62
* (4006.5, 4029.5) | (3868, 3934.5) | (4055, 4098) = -4.49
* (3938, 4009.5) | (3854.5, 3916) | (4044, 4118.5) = 3.68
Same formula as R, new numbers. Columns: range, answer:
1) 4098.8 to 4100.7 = 7.92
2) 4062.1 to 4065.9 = 9.47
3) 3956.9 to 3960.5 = 6.11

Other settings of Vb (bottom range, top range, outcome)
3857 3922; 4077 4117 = 1.63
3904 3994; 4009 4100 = 1.58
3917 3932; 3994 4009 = 1.82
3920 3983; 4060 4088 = 1.78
